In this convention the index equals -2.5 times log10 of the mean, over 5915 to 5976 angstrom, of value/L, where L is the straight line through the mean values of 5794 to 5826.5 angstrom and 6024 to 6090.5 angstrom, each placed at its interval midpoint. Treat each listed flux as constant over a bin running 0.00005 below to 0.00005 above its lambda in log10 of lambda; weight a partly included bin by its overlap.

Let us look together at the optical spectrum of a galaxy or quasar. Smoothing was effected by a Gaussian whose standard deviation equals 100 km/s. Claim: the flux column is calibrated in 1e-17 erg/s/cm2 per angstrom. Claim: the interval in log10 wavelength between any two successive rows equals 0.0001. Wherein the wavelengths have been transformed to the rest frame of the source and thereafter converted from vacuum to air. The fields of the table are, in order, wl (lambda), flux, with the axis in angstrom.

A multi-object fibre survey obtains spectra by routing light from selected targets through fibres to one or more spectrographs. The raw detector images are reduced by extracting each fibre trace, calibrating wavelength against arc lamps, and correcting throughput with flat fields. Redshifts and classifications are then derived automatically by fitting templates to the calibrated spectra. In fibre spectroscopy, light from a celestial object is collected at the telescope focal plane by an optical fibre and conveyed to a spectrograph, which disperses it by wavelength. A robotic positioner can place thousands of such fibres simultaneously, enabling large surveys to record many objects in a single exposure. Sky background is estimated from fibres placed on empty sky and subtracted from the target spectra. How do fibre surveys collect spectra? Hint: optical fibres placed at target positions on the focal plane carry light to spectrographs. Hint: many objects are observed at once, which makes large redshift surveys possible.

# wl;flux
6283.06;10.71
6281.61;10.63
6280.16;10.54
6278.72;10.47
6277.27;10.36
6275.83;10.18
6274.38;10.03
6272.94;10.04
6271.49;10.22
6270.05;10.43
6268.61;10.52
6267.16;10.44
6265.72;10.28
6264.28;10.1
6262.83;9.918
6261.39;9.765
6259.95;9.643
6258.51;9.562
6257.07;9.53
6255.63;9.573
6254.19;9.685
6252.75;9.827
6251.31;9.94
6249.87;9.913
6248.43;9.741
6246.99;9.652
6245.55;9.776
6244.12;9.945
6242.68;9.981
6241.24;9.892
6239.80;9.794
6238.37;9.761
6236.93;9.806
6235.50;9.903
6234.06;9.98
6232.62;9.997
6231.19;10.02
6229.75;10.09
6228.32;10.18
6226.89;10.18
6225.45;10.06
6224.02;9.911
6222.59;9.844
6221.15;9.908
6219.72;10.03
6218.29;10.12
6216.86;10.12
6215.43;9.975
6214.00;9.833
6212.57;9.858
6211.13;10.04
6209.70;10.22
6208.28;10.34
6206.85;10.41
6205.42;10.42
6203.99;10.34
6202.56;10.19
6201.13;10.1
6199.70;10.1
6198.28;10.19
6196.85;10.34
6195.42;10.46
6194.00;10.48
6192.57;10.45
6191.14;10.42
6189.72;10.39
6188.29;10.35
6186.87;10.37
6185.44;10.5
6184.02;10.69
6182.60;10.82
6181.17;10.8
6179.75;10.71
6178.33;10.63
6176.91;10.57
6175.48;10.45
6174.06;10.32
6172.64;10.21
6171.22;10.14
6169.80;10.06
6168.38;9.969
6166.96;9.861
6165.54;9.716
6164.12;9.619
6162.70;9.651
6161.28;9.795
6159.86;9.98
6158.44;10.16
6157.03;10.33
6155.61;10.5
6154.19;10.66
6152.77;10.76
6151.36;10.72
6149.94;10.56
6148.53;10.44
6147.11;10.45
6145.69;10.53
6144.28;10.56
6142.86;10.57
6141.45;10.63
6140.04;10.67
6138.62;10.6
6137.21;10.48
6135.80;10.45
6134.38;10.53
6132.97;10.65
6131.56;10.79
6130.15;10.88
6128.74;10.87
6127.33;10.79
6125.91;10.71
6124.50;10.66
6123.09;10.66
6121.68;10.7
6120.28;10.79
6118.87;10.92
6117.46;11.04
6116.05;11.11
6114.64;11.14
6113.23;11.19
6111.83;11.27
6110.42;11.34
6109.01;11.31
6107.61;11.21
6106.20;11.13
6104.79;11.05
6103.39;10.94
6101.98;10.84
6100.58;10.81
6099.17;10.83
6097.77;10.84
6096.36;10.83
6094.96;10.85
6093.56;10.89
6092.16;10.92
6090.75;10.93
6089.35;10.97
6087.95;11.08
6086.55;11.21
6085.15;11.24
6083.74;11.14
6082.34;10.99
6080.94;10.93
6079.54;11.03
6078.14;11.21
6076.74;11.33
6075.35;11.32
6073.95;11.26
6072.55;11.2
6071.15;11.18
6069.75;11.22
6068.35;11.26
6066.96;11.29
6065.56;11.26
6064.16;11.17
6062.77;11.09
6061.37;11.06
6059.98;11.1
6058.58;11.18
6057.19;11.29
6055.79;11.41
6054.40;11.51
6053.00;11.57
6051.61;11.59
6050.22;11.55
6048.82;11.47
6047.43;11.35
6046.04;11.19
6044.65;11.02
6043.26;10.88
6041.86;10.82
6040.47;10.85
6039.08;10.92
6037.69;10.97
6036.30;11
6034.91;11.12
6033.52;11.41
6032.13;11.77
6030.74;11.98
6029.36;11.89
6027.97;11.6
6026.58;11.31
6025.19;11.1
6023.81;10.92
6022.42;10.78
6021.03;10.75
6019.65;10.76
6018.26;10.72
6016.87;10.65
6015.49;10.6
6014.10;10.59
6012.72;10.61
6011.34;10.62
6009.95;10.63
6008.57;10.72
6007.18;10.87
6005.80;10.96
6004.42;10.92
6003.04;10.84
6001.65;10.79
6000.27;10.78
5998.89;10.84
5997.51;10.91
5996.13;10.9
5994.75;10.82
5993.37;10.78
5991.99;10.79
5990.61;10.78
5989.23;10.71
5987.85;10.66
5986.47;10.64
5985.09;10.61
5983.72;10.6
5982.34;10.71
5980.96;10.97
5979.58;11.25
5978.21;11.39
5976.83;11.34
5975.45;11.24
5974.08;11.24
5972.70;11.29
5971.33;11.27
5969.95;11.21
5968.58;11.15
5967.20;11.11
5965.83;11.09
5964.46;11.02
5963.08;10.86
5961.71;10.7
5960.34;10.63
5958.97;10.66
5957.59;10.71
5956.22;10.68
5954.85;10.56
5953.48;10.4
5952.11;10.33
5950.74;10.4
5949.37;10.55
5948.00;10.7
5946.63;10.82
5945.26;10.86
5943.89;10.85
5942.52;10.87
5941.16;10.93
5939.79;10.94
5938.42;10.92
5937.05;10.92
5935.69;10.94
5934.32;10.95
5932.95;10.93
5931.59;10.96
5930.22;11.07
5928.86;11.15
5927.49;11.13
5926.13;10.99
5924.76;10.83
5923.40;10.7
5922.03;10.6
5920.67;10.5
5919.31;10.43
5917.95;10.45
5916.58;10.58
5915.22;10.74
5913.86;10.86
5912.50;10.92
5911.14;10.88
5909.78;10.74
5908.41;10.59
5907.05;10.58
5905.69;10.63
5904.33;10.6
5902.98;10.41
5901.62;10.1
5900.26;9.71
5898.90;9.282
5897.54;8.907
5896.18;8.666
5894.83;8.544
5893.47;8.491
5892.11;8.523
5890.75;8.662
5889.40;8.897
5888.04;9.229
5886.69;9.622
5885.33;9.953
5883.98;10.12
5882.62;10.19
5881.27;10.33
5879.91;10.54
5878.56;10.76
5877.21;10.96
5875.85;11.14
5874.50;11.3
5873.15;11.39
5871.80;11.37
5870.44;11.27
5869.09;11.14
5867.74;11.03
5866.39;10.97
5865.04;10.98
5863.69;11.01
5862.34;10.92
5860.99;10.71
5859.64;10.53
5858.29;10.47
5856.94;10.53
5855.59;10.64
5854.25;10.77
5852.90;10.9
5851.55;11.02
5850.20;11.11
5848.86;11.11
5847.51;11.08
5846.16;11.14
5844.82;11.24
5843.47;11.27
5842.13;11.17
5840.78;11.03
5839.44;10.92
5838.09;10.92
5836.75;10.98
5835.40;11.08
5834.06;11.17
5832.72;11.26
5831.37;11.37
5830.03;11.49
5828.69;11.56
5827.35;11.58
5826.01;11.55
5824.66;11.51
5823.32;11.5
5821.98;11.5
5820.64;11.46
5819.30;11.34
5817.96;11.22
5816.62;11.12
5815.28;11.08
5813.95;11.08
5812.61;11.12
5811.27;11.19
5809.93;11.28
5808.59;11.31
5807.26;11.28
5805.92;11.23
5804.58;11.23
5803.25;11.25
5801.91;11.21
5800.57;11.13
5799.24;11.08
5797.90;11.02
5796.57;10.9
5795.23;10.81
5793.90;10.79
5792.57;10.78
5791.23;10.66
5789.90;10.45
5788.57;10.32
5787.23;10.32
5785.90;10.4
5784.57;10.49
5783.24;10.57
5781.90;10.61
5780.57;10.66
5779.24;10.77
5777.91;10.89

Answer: 0.038 mag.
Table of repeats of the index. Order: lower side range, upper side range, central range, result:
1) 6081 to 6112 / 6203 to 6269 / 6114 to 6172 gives 0.019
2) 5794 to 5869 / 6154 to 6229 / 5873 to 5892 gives 0.087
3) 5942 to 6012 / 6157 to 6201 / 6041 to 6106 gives -0.056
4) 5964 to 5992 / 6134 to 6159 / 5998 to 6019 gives 0.018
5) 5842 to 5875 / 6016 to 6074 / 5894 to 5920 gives 0.089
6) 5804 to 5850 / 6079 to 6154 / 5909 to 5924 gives 0.045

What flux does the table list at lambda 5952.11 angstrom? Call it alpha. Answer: 10.33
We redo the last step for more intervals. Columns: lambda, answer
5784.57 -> 10.49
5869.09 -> 11.14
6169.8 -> 10.06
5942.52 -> 10.87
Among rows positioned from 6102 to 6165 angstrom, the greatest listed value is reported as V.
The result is 11.34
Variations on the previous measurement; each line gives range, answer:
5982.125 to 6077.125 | 11.98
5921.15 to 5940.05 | 11.15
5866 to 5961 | 11.39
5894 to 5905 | 10.6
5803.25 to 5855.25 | 11.58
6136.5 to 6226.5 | 10.82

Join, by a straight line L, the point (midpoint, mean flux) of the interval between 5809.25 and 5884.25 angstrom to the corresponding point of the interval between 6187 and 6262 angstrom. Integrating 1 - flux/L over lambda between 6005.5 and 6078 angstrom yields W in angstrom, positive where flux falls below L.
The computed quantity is -4.2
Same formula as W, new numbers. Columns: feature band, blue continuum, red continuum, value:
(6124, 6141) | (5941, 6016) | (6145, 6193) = -0.39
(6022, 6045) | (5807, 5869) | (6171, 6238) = -1.20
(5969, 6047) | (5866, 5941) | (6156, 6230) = -4.73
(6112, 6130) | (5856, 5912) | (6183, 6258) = -1.36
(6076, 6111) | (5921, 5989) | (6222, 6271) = -2.02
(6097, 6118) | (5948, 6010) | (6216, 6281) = -1.26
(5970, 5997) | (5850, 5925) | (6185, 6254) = -1.73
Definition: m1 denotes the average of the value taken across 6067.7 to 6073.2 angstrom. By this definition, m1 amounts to 11.2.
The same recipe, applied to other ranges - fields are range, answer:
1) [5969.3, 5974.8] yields 11.3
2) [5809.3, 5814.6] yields 11.2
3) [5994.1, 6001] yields 10.9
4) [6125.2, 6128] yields 10.7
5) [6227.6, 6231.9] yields 10.1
